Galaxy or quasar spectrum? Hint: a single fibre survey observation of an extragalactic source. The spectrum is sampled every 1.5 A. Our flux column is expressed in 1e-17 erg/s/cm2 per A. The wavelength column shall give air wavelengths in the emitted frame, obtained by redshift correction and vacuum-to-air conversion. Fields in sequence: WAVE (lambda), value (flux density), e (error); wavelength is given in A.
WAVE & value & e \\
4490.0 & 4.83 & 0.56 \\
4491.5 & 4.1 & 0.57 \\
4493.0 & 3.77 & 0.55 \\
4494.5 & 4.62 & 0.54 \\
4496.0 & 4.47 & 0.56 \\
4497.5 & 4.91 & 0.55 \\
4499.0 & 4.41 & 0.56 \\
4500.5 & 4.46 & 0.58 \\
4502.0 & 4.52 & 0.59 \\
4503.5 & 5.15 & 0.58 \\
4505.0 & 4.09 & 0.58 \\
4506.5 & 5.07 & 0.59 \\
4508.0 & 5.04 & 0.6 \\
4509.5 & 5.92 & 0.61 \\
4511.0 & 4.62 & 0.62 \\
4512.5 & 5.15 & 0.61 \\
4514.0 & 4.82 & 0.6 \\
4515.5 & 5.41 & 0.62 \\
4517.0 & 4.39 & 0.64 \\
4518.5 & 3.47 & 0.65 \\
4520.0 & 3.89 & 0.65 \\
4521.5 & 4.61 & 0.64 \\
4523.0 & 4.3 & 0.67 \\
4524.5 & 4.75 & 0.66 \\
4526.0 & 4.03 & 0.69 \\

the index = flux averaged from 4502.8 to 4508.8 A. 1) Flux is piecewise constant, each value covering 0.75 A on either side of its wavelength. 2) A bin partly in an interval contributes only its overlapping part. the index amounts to 4.84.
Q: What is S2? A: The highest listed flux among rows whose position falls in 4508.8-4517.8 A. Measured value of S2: 5.92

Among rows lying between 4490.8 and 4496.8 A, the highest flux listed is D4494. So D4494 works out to 4.62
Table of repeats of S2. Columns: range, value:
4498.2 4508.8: 5.15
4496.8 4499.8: 4.91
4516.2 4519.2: 4.39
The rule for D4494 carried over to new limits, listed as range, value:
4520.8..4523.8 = 4.61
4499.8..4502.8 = 4.52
